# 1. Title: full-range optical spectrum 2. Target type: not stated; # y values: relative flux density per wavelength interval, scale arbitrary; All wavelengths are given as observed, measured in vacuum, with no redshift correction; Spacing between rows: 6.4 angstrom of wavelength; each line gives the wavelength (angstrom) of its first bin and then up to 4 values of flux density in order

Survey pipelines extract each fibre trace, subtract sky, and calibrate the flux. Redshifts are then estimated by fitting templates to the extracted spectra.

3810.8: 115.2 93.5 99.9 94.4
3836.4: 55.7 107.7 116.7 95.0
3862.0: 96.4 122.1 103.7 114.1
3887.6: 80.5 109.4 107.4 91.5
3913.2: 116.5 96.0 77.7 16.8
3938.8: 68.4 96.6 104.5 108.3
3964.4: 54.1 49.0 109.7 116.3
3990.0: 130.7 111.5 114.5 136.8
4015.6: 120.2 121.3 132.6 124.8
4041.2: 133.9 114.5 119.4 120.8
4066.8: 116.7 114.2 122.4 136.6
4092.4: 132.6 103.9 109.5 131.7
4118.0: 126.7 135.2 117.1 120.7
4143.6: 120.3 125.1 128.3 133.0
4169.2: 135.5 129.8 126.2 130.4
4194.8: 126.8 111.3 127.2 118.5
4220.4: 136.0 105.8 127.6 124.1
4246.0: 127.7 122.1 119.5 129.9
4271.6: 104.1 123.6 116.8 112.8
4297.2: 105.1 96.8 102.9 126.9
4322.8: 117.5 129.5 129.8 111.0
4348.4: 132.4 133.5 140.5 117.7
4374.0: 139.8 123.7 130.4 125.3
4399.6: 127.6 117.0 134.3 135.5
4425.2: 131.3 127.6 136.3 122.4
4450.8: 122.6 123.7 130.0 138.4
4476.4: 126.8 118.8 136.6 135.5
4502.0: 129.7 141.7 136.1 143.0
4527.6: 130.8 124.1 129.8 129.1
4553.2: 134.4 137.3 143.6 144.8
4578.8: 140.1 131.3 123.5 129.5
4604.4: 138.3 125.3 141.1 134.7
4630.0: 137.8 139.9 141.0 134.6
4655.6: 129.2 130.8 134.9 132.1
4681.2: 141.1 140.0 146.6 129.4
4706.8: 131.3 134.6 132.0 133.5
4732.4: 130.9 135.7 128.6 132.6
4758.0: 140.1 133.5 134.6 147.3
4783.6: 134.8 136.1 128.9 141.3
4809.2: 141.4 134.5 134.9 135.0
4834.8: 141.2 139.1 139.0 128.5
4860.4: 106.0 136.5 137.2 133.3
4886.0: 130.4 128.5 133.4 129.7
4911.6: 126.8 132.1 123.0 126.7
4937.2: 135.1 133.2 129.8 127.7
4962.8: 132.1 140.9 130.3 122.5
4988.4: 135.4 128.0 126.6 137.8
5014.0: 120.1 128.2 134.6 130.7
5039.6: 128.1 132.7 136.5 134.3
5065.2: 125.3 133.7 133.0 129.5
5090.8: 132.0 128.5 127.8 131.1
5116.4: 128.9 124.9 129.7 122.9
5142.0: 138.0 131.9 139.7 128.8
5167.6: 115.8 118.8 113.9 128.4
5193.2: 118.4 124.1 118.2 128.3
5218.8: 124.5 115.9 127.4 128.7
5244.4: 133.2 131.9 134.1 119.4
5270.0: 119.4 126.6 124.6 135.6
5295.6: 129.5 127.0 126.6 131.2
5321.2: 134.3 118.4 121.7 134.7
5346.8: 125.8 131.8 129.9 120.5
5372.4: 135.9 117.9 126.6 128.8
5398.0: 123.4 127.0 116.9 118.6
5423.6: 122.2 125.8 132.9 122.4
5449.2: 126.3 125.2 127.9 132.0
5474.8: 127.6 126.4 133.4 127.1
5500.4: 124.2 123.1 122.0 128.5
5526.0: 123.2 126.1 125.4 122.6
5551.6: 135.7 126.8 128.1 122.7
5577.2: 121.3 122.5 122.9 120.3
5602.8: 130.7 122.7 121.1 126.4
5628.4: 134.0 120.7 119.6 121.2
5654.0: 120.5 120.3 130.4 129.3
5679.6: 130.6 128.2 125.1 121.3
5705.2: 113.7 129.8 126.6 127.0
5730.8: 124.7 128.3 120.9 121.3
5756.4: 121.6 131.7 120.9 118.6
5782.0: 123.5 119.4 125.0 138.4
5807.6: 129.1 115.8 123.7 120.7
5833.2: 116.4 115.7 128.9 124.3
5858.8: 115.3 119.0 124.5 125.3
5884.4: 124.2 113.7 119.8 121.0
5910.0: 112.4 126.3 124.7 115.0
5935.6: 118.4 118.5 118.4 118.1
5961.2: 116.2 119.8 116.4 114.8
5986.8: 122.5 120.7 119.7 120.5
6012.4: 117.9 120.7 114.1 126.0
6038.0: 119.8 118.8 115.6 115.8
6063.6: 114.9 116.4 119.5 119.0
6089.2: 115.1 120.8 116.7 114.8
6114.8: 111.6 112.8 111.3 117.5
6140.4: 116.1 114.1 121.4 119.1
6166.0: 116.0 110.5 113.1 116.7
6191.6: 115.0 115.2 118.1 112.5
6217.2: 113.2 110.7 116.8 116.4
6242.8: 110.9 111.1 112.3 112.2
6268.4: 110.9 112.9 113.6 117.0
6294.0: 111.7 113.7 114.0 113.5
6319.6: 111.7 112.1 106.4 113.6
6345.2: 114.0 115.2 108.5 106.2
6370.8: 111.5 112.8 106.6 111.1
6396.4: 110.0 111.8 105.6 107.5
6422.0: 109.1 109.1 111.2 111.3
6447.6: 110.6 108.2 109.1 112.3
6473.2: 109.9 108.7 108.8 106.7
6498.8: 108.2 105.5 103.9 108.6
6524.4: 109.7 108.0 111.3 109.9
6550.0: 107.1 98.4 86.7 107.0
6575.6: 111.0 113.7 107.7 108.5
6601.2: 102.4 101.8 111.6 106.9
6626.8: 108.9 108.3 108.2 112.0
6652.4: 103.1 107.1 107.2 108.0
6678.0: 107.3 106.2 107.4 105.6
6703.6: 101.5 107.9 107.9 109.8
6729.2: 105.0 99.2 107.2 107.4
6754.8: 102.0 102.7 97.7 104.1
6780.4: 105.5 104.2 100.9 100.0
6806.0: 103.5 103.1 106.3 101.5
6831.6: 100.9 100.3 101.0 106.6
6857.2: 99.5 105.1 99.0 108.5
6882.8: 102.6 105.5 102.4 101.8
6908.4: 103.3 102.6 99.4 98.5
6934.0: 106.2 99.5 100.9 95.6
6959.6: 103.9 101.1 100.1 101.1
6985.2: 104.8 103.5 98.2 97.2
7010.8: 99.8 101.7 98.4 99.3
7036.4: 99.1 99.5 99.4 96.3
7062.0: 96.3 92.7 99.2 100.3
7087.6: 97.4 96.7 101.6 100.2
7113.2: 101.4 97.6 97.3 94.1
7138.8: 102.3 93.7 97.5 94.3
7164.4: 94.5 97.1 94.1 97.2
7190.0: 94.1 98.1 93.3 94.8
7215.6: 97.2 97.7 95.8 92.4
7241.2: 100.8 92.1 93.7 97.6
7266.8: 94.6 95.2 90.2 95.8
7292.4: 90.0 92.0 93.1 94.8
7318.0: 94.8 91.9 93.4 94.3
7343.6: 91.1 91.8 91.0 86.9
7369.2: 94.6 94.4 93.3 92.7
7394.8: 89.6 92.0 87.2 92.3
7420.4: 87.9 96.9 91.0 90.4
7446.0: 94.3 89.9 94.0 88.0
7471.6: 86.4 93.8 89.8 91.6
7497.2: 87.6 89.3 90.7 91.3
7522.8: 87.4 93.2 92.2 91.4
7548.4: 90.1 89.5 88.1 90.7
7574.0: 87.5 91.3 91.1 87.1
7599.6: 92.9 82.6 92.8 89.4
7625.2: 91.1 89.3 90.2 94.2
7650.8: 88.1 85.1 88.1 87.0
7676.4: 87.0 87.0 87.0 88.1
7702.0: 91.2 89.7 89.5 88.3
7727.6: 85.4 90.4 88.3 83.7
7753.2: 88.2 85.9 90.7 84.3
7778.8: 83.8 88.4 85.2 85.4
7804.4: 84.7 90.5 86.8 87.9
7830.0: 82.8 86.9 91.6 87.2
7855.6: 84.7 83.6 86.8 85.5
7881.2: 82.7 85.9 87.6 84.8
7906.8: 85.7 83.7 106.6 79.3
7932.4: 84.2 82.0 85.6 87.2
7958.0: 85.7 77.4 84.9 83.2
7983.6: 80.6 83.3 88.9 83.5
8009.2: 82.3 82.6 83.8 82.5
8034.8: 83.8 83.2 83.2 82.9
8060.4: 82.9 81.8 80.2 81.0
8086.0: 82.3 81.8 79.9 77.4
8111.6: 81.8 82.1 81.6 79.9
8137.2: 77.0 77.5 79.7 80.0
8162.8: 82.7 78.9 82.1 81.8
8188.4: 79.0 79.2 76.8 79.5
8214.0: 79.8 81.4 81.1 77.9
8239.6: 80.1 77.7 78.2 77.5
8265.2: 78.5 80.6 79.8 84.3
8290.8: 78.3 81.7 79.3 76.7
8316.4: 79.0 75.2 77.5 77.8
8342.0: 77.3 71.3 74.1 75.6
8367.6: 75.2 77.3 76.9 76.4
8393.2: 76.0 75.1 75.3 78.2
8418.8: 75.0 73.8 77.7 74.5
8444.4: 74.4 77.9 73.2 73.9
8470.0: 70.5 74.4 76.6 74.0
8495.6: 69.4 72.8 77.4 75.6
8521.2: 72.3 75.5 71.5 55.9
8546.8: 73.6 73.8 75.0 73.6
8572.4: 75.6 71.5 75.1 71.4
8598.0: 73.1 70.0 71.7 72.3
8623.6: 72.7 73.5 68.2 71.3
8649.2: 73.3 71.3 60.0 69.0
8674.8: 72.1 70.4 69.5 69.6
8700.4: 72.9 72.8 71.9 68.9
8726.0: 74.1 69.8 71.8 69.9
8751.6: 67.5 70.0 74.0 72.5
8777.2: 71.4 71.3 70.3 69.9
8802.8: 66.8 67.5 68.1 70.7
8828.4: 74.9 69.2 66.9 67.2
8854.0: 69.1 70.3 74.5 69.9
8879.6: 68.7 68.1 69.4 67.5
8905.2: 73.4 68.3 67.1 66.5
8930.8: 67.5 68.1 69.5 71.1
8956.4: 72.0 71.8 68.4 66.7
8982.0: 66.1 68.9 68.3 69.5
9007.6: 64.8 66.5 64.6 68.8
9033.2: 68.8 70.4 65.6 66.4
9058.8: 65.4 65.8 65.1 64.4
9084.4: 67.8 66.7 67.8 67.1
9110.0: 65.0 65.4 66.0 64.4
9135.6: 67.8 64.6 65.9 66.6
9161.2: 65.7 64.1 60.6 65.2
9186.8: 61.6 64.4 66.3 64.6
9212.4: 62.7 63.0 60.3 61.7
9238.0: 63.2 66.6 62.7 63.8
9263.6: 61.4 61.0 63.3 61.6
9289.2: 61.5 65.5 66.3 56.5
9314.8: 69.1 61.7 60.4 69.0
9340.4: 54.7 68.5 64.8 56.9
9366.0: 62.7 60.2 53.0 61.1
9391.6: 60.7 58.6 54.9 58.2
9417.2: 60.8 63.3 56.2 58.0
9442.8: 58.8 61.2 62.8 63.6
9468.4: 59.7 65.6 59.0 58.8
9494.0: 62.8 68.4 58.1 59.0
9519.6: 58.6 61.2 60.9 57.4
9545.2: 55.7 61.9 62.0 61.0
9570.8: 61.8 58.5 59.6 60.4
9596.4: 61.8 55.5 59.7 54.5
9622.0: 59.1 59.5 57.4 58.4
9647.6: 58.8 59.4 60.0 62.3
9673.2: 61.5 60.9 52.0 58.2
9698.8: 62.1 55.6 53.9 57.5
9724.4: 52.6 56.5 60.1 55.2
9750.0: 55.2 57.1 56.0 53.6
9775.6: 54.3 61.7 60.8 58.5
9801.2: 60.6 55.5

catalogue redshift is -0.001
